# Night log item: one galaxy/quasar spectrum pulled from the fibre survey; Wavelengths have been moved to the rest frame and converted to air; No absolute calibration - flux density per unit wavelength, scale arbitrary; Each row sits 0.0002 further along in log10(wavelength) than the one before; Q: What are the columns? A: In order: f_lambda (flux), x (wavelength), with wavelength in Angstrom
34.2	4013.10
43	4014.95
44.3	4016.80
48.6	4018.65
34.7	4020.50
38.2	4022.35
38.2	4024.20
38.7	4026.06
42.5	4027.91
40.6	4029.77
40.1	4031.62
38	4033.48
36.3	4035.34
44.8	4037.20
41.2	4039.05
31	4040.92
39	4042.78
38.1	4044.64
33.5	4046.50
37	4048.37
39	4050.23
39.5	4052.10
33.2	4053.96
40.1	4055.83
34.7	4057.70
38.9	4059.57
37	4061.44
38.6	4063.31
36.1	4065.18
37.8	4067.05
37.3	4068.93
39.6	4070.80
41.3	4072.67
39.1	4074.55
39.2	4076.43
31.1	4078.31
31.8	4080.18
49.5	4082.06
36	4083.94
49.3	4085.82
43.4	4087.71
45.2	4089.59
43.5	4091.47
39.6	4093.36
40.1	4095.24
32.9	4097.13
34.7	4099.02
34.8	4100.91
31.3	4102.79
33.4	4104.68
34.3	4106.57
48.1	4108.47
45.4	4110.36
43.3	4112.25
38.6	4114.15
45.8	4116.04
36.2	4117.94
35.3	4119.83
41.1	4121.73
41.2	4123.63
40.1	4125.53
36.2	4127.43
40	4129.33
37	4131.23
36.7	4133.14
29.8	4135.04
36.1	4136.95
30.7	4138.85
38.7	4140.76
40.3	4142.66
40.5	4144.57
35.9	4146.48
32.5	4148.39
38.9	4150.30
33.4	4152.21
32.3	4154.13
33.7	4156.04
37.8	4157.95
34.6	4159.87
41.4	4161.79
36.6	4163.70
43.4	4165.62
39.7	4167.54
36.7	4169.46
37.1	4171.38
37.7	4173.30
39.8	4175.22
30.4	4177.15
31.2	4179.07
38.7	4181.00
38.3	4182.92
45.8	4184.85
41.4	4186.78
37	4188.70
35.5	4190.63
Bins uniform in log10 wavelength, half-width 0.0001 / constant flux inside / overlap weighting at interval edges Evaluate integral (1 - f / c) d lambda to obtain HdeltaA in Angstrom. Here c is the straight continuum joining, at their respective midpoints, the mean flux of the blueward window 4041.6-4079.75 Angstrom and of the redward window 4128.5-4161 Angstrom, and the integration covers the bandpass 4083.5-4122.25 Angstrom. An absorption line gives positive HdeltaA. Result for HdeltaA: -3.2 Angstrom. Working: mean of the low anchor 37.4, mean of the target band 39.7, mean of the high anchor 35.8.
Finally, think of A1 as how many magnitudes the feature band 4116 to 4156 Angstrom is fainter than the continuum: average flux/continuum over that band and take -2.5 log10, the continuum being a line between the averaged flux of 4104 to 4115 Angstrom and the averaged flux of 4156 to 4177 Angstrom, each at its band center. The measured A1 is 0.07 mag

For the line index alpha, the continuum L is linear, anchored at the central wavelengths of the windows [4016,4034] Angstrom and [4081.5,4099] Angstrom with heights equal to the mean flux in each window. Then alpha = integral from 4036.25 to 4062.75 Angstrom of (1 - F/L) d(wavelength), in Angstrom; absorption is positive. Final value 2.1 Angstrom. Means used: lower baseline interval 40.4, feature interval 37.7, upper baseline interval 41.6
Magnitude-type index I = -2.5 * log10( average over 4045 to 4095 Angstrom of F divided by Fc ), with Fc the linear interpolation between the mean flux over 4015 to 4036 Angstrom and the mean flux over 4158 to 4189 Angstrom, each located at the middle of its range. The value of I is 0.02 mag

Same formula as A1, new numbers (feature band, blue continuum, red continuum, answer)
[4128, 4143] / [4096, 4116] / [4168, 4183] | 0.04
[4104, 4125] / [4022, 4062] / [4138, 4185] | -0.08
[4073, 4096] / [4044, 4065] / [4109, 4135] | -0.07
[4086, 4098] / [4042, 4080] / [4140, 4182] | -0.11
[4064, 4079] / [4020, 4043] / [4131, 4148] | 0.00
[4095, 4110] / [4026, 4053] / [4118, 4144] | 0.04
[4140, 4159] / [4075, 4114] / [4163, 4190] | 0.06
